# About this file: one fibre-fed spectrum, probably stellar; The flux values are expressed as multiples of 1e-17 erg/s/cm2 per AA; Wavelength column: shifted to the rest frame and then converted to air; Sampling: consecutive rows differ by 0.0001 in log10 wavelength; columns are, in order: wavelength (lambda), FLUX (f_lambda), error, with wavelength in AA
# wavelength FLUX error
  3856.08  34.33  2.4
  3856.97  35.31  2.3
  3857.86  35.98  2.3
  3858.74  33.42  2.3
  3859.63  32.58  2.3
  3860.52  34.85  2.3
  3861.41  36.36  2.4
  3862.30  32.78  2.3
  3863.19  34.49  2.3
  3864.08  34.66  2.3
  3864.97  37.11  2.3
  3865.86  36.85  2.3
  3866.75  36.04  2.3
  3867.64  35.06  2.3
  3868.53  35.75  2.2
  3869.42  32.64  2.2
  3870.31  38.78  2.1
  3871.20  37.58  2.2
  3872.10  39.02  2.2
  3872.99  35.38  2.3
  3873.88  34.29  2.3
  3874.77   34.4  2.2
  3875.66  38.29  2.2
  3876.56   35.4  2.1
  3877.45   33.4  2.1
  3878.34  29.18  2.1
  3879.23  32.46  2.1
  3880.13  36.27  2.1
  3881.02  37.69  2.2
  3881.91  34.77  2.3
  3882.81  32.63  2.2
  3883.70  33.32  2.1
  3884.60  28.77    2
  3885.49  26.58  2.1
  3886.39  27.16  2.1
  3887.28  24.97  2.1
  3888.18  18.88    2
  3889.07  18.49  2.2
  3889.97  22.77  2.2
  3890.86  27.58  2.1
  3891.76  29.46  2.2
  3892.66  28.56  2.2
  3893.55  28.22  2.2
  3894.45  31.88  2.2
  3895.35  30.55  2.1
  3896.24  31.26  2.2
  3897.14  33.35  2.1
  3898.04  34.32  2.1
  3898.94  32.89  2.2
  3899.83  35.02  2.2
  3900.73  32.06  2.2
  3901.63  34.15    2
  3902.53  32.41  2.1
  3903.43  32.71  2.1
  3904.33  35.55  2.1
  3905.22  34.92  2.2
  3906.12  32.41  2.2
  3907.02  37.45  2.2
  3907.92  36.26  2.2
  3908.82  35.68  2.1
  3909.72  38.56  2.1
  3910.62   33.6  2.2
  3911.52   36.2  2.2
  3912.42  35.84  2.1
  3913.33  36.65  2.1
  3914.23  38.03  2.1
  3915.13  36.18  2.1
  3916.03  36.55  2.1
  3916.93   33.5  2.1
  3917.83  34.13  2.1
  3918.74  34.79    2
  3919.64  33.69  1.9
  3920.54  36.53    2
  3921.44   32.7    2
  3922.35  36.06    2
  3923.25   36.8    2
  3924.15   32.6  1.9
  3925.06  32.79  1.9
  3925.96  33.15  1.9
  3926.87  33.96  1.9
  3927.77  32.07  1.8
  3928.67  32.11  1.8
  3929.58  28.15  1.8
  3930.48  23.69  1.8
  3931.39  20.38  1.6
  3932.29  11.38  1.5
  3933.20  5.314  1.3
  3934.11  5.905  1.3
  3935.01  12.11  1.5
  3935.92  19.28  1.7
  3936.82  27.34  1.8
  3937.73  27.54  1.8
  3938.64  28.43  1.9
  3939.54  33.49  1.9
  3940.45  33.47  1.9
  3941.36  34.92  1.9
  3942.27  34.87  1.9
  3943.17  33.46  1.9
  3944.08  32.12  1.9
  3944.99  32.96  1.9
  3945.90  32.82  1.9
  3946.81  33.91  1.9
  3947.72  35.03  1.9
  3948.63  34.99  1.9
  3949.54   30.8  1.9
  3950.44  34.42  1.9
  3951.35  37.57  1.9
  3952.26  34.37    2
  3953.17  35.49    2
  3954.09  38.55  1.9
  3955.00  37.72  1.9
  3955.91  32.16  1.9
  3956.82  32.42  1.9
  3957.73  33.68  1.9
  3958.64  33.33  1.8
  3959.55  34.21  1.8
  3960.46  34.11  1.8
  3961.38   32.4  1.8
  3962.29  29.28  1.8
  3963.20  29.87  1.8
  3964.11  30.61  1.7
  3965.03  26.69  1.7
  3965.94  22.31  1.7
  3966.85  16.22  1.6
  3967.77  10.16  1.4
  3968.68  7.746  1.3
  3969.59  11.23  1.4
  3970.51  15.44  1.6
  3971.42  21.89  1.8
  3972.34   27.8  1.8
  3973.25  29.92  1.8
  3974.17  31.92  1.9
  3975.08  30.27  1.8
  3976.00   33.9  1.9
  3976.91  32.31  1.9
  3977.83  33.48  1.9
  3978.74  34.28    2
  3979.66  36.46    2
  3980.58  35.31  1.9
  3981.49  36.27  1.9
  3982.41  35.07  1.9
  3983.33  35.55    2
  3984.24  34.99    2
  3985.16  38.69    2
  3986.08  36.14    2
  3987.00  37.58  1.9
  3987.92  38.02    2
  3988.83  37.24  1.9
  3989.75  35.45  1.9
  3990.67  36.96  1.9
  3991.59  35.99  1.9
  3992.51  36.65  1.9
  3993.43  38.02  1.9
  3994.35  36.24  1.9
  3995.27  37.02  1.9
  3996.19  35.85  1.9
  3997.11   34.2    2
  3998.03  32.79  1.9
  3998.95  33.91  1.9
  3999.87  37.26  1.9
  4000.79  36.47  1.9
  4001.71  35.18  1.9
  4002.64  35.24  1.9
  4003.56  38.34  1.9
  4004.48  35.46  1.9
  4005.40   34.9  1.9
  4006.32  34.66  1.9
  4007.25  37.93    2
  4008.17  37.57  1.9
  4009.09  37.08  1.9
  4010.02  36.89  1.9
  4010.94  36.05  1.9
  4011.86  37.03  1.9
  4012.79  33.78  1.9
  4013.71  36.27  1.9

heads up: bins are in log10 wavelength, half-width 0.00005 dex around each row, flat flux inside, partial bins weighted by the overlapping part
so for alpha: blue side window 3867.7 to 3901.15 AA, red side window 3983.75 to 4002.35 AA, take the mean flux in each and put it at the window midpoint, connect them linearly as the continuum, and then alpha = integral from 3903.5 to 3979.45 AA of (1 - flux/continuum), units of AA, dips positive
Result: 8.2 AA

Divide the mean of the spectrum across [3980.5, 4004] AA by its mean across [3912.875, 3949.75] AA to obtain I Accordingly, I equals 1.20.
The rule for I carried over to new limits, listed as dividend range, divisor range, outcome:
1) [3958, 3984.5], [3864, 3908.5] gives 0.87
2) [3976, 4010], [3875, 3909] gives 1.14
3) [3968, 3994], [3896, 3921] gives 0.91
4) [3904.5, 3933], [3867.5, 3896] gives 1.04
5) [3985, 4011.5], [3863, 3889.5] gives 1.10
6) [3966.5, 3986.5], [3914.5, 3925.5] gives 0.82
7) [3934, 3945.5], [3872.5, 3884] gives 0.81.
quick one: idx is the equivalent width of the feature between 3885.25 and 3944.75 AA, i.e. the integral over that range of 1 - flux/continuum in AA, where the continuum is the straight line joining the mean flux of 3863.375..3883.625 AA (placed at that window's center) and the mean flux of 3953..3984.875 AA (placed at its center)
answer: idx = 4.4 AA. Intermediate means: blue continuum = 35.3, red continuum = 29.5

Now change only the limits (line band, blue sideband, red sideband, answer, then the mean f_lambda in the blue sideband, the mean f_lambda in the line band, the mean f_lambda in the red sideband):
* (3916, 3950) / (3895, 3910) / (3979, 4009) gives 5.2 AA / 34.1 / 29.5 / 36.2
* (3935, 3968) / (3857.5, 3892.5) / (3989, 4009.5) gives 3.5 AA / 32.7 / 31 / 36.1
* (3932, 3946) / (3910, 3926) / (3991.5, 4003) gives 3.9 AA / 35.1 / 25.3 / 35.7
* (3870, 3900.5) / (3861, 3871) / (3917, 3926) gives 3.1 AA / 35.6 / 31.5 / 34.3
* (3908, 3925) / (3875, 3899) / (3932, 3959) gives -3.0 AA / 30.3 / 35.4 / 29.8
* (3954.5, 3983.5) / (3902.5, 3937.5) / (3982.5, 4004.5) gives 4.7 AA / 30.6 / 28.8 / 36.2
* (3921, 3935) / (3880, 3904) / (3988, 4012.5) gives 2.7 AA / 30.2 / 26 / 36.2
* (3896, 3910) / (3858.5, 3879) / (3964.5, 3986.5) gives -0.6 AA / 35.1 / 34.3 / 28.1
